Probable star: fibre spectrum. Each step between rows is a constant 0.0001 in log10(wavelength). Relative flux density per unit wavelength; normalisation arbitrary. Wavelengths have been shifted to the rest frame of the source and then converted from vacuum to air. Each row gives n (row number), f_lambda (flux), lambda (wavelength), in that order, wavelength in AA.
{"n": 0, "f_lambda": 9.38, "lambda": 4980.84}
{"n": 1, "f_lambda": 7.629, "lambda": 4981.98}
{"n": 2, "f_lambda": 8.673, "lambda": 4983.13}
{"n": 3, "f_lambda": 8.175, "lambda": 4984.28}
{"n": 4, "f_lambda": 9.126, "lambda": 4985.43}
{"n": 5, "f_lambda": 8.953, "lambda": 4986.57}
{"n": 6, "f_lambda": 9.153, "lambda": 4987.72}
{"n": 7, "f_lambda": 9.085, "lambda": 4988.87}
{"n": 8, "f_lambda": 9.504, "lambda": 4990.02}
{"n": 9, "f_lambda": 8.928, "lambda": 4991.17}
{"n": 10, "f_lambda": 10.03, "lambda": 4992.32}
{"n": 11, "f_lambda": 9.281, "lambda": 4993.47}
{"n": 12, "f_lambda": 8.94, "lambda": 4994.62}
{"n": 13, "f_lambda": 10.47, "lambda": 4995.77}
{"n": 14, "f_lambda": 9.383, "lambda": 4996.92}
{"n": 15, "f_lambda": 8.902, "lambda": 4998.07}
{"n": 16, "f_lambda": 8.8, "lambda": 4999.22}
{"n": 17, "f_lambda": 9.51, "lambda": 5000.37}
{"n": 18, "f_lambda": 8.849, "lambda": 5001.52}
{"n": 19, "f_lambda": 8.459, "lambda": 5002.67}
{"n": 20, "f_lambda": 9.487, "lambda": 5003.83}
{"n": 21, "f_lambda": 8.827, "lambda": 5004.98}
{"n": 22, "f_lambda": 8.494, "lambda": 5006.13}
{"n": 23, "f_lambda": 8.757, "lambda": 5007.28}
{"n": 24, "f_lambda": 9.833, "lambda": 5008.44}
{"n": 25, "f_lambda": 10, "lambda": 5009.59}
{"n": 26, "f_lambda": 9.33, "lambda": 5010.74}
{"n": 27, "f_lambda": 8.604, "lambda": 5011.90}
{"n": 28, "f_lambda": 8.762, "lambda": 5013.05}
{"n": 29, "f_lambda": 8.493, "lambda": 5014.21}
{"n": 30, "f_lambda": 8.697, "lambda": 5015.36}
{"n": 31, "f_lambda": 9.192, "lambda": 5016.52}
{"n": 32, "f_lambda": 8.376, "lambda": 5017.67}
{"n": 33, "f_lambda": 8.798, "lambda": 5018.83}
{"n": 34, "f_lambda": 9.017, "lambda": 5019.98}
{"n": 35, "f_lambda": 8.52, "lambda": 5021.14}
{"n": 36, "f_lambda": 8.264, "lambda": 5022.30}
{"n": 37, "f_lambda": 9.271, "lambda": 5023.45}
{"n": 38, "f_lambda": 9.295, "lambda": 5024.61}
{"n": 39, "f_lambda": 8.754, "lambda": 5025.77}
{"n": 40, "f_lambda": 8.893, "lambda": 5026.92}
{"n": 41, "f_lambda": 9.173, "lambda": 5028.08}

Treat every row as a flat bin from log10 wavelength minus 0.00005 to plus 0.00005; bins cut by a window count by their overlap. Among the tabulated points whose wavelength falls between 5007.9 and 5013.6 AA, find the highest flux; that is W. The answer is 10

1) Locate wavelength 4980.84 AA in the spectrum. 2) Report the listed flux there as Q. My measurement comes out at 9.38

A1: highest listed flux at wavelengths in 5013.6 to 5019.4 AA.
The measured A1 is 9.192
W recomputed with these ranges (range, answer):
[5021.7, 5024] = 9.271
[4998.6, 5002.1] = 9.51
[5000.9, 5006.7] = 9.487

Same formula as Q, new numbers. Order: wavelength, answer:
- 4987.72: 9.153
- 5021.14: 8.52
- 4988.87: 9.085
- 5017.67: 8.376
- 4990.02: 9.504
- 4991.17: 8.928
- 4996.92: 9.383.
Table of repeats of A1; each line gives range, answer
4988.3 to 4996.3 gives 10.47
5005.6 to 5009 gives 9.833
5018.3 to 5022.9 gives 9.017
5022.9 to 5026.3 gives 9.295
